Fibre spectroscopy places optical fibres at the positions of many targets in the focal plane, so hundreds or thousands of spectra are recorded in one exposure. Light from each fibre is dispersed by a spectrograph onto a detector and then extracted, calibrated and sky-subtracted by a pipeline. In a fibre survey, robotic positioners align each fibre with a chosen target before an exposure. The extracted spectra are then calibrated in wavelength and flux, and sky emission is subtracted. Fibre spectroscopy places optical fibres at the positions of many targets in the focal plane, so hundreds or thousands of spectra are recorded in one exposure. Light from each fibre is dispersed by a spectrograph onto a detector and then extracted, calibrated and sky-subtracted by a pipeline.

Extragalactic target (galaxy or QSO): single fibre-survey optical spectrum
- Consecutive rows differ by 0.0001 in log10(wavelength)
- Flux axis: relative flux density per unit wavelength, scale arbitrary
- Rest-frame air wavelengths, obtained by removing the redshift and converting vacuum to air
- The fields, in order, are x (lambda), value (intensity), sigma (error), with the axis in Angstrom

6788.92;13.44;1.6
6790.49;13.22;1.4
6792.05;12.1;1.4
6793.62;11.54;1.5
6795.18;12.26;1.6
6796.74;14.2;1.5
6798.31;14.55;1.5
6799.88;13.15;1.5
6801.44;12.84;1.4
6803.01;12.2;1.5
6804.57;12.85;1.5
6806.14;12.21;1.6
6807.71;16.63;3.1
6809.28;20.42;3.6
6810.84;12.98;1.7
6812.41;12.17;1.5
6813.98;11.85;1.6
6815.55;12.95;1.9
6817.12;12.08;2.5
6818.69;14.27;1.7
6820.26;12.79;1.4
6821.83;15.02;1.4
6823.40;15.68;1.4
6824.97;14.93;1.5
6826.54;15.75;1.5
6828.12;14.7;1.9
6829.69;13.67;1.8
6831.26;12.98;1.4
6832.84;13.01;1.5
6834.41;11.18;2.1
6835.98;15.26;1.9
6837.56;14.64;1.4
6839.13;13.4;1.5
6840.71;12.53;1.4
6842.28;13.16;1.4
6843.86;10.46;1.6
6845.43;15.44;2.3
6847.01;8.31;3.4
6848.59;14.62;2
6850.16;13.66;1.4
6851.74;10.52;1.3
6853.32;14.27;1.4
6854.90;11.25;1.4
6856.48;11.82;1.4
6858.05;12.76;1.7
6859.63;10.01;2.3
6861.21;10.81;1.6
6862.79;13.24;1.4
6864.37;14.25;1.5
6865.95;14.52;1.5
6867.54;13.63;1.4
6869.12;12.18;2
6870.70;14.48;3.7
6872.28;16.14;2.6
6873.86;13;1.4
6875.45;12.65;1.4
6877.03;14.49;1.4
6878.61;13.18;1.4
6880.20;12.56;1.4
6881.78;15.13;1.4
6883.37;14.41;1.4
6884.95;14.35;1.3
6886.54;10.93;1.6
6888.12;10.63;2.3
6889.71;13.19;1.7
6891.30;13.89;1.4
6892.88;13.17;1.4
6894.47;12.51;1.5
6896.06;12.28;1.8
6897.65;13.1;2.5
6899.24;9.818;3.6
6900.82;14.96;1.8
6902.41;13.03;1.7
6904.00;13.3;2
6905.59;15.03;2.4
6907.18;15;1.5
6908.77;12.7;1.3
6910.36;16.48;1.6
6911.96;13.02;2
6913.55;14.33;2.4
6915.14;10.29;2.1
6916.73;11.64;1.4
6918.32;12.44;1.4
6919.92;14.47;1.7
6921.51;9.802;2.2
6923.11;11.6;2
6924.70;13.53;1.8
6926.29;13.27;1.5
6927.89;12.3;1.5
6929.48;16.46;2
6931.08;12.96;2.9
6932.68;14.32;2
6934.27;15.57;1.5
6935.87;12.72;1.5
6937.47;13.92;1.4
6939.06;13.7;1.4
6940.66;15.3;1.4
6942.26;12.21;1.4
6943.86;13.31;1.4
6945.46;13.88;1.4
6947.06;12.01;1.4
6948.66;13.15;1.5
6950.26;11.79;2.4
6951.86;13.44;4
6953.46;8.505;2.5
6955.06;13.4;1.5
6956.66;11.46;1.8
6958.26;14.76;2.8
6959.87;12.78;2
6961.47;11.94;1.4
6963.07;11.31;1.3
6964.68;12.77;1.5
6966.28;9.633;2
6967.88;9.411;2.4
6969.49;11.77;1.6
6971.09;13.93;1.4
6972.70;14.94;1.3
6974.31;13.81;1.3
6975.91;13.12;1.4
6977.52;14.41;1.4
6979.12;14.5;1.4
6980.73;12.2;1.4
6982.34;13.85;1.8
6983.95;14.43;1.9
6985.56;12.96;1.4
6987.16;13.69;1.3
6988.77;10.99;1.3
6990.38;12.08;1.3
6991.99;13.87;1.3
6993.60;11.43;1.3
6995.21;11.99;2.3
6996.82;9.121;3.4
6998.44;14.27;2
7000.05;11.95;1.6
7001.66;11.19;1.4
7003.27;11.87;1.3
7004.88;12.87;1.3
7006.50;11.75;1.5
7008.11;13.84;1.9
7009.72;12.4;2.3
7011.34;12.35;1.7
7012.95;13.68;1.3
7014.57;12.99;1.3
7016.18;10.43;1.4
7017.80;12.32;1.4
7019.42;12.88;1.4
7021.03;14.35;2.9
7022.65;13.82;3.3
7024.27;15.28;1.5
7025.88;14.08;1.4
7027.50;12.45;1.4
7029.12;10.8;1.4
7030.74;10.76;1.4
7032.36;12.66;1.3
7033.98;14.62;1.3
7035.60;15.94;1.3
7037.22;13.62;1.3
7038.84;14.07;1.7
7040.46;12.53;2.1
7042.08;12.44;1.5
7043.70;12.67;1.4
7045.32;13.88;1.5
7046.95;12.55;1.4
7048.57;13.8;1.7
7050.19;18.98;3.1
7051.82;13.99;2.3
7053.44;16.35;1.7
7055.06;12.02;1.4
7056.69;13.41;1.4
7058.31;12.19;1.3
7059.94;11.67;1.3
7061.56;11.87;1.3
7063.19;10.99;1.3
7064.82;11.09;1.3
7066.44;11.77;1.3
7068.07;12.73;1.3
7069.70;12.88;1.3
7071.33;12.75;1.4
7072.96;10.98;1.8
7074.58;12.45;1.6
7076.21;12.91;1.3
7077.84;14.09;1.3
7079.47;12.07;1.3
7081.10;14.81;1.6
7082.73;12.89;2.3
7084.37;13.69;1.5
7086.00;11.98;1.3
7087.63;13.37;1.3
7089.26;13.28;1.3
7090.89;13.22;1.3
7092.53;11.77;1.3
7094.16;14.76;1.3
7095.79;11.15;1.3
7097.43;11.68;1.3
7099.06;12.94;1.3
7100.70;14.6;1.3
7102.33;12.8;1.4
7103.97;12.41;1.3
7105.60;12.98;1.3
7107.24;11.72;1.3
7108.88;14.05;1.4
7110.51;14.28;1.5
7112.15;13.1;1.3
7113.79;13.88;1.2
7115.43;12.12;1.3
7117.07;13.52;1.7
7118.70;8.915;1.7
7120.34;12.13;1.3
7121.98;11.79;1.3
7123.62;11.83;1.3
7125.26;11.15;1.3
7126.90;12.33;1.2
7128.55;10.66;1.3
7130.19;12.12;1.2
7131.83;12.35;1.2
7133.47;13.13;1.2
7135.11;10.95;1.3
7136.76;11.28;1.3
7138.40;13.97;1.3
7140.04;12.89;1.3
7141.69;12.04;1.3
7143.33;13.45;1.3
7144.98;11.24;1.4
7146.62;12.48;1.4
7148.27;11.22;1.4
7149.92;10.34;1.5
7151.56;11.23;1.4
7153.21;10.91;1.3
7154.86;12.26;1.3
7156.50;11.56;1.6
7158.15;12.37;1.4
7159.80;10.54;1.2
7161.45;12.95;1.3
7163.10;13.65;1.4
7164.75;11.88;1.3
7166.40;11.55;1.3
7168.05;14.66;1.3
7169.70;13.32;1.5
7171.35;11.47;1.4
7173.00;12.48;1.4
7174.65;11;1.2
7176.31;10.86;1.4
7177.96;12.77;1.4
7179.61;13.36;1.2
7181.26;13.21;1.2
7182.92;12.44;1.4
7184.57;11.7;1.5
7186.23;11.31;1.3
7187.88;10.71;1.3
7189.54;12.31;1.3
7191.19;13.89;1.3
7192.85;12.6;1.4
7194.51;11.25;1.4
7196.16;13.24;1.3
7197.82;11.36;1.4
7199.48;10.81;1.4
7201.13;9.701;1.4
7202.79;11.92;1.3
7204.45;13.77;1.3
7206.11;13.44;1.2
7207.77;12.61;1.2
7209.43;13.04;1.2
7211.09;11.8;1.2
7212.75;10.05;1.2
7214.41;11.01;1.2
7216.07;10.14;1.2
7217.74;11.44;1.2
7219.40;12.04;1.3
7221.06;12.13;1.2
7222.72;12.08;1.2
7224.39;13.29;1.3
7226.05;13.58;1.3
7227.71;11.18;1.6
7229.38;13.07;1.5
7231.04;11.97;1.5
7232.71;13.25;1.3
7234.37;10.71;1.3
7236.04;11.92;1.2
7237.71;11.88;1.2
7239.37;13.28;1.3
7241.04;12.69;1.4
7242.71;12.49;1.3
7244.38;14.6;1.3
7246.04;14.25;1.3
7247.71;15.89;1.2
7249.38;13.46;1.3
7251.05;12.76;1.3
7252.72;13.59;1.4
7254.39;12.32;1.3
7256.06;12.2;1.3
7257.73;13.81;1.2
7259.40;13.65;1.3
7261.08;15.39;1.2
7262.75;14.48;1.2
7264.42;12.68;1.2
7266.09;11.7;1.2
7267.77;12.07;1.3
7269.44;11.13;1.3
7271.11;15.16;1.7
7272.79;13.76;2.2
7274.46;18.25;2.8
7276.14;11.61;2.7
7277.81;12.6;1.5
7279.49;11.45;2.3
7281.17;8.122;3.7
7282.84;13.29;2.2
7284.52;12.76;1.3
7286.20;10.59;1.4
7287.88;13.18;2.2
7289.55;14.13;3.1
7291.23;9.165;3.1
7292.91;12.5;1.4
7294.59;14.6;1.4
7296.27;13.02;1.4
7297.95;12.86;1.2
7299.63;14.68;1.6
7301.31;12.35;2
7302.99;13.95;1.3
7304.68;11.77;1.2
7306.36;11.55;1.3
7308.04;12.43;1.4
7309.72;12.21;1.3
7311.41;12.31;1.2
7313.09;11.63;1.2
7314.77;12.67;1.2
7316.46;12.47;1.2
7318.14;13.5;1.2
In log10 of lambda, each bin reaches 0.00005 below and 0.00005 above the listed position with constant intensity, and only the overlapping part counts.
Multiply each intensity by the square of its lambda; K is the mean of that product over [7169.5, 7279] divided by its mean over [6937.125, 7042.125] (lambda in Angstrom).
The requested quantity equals 1.1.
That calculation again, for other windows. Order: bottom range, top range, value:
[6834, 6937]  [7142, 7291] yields 1.04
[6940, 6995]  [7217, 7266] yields 1.10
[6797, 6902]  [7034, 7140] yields 1.03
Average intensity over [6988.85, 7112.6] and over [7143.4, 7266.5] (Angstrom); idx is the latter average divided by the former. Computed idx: 0.96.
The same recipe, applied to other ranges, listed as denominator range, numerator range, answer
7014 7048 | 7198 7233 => 0.91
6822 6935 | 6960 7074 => 0.97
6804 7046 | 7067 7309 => 0.96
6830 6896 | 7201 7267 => 0.97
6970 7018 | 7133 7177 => 0.94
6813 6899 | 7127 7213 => 0.92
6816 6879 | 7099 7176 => 0.92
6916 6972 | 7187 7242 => 0.95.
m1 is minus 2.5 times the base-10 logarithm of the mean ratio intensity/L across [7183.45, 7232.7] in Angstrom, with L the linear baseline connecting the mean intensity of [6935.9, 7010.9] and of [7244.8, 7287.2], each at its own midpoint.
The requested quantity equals 0.09 mag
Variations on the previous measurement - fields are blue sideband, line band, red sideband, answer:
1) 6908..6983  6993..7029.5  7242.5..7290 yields 0.038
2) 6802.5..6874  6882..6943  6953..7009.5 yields -0.027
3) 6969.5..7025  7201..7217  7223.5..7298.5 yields 0.094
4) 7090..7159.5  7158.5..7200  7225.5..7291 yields 0.027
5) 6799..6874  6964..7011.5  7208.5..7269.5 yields 0.043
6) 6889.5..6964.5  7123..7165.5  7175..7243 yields 0.032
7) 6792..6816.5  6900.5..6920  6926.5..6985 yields -0.028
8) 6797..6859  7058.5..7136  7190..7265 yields 0.033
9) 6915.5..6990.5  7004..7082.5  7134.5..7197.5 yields -0.039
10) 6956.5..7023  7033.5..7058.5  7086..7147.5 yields -0.116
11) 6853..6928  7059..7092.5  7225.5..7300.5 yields 0.036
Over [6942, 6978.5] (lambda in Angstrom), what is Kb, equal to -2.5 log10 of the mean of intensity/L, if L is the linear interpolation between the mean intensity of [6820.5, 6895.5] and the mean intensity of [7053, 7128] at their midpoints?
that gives 0.04 mag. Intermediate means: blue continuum 13.2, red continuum 12.6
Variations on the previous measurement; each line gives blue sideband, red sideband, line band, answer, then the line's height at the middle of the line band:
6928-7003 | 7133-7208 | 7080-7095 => -0.07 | 12.4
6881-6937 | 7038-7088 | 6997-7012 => 0.06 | 13.1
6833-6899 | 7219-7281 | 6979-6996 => 0.01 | 13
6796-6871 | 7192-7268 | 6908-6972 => 0.03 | 13.1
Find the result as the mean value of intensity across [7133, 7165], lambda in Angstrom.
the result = 12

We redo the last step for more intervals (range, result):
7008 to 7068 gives 13.1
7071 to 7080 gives 12.6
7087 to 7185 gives 12.3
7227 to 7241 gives 12.2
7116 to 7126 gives 11.6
